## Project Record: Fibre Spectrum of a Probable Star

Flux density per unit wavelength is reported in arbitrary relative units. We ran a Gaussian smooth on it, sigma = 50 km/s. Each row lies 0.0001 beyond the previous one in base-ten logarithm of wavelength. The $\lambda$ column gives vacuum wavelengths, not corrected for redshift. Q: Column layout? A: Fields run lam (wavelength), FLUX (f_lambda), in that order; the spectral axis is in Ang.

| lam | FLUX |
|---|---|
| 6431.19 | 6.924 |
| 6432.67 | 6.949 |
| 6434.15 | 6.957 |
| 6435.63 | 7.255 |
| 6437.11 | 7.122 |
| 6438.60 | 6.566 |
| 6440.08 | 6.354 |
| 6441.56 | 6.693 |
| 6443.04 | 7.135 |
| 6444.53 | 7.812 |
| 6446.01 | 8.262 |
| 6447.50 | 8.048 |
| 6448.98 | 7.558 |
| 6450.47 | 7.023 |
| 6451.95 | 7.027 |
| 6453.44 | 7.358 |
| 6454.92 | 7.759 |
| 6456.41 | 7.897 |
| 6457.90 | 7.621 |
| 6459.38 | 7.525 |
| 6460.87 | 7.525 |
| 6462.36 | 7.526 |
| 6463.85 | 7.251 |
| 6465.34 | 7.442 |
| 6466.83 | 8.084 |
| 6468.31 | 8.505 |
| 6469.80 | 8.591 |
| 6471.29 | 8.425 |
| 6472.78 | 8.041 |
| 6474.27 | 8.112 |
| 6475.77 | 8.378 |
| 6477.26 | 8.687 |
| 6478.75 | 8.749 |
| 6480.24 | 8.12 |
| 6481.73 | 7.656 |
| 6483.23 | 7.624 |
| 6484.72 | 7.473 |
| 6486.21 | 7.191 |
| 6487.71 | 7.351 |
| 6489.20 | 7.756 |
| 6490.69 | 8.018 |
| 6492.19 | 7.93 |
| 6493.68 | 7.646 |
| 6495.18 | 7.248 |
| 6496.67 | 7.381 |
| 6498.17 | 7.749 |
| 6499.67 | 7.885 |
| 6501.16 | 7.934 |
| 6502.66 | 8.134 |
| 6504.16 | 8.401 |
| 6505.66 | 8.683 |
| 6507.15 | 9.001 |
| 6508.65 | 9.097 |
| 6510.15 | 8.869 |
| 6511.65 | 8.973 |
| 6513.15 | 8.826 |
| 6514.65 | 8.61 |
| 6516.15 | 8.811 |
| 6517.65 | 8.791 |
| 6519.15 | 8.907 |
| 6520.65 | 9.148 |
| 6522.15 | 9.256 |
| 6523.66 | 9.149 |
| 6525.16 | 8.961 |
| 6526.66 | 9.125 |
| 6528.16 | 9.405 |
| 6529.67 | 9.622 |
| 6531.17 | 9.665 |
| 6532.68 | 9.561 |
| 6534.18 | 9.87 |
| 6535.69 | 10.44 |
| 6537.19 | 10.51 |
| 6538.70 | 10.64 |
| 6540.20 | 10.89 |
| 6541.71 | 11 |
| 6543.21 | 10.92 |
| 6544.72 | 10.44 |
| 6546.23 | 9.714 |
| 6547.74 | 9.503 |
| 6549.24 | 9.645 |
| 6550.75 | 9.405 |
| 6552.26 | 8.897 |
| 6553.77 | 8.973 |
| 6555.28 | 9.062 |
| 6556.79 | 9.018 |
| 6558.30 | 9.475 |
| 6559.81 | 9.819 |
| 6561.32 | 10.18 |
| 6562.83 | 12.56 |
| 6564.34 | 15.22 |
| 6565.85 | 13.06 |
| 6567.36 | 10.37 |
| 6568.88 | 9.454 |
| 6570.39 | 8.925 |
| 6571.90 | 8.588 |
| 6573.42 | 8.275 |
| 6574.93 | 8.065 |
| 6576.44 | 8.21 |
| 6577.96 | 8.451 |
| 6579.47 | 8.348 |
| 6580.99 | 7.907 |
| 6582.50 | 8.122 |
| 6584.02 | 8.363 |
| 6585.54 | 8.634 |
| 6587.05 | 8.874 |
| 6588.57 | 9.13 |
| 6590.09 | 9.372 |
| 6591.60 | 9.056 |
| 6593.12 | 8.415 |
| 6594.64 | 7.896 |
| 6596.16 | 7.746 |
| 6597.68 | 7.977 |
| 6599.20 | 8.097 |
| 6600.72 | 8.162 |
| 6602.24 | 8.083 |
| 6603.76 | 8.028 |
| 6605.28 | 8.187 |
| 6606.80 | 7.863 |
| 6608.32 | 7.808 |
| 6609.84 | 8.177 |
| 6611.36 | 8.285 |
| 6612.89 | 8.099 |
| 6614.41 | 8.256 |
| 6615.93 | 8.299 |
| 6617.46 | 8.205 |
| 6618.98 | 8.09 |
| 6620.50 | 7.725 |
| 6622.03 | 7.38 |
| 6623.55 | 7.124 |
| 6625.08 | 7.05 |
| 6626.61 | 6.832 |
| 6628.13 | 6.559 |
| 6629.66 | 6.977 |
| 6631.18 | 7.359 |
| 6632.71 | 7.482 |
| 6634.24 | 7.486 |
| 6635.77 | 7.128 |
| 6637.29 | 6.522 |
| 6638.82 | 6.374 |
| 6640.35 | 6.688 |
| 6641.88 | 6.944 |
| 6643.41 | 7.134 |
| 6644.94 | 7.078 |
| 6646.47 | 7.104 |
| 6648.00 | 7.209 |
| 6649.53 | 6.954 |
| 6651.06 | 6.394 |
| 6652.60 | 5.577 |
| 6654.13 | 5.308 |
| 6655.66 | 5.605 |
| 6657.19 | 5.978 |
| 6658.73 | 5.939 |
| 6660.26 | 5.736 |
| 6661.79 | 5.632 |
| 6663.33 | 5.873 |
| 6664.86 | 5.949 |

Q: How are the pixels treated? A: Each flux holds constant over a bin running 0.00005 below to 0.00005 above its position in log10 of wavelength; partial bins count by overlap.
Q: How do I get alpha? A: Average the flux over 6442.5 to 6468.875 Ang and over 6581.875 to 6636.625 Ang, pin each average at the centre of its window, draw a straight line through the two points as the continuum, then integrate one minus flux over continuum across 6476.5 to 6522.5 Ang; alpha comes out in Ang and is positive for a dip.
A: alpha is -3.1 Ang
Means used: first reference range 7.63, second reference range 7.95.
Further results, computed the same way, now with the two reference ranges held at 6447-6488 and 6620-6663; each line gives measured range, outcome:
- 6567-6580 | -2.9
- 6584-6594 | -2.6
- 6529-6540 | -4.1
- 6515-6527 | -2.5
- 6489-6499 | 0.0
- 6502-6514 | -1.9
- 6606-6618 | -2.2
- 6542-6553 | -3.9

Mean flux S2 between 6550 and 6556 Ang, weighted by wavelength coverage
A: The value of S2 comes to 9.08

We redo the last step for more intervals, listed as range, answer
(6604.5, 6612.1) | 8.07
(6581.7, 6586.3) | 8.38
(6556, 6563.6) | 10.2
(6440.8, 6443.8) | 6.91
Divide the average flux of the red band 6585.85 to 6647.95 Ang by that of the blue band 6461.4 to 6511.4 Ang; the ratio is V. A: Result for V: 0.96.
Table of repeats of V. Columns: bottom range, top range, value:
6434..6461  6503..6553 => 1.29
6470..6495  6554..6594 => 1.18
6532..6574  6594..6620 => 0.79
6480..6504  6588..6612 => 1.07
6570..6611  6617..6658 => 0.83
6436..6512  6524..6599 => 1.21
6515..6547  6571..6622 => 0.85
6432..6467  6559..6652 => 1.12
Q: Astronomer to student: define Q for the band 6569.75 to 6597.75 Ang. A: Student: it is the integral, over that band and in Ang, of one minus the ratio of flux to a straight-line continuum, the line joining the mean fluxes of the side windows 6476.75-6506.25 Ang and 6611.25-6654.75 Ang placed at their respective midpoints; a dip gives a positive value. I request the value -4.0 Ang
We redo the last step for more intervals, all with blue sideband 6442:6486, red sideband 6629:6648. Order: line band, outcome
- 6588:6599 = -1.9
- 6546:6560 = -3.6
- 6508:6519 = -1.8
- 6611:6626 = -1.5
